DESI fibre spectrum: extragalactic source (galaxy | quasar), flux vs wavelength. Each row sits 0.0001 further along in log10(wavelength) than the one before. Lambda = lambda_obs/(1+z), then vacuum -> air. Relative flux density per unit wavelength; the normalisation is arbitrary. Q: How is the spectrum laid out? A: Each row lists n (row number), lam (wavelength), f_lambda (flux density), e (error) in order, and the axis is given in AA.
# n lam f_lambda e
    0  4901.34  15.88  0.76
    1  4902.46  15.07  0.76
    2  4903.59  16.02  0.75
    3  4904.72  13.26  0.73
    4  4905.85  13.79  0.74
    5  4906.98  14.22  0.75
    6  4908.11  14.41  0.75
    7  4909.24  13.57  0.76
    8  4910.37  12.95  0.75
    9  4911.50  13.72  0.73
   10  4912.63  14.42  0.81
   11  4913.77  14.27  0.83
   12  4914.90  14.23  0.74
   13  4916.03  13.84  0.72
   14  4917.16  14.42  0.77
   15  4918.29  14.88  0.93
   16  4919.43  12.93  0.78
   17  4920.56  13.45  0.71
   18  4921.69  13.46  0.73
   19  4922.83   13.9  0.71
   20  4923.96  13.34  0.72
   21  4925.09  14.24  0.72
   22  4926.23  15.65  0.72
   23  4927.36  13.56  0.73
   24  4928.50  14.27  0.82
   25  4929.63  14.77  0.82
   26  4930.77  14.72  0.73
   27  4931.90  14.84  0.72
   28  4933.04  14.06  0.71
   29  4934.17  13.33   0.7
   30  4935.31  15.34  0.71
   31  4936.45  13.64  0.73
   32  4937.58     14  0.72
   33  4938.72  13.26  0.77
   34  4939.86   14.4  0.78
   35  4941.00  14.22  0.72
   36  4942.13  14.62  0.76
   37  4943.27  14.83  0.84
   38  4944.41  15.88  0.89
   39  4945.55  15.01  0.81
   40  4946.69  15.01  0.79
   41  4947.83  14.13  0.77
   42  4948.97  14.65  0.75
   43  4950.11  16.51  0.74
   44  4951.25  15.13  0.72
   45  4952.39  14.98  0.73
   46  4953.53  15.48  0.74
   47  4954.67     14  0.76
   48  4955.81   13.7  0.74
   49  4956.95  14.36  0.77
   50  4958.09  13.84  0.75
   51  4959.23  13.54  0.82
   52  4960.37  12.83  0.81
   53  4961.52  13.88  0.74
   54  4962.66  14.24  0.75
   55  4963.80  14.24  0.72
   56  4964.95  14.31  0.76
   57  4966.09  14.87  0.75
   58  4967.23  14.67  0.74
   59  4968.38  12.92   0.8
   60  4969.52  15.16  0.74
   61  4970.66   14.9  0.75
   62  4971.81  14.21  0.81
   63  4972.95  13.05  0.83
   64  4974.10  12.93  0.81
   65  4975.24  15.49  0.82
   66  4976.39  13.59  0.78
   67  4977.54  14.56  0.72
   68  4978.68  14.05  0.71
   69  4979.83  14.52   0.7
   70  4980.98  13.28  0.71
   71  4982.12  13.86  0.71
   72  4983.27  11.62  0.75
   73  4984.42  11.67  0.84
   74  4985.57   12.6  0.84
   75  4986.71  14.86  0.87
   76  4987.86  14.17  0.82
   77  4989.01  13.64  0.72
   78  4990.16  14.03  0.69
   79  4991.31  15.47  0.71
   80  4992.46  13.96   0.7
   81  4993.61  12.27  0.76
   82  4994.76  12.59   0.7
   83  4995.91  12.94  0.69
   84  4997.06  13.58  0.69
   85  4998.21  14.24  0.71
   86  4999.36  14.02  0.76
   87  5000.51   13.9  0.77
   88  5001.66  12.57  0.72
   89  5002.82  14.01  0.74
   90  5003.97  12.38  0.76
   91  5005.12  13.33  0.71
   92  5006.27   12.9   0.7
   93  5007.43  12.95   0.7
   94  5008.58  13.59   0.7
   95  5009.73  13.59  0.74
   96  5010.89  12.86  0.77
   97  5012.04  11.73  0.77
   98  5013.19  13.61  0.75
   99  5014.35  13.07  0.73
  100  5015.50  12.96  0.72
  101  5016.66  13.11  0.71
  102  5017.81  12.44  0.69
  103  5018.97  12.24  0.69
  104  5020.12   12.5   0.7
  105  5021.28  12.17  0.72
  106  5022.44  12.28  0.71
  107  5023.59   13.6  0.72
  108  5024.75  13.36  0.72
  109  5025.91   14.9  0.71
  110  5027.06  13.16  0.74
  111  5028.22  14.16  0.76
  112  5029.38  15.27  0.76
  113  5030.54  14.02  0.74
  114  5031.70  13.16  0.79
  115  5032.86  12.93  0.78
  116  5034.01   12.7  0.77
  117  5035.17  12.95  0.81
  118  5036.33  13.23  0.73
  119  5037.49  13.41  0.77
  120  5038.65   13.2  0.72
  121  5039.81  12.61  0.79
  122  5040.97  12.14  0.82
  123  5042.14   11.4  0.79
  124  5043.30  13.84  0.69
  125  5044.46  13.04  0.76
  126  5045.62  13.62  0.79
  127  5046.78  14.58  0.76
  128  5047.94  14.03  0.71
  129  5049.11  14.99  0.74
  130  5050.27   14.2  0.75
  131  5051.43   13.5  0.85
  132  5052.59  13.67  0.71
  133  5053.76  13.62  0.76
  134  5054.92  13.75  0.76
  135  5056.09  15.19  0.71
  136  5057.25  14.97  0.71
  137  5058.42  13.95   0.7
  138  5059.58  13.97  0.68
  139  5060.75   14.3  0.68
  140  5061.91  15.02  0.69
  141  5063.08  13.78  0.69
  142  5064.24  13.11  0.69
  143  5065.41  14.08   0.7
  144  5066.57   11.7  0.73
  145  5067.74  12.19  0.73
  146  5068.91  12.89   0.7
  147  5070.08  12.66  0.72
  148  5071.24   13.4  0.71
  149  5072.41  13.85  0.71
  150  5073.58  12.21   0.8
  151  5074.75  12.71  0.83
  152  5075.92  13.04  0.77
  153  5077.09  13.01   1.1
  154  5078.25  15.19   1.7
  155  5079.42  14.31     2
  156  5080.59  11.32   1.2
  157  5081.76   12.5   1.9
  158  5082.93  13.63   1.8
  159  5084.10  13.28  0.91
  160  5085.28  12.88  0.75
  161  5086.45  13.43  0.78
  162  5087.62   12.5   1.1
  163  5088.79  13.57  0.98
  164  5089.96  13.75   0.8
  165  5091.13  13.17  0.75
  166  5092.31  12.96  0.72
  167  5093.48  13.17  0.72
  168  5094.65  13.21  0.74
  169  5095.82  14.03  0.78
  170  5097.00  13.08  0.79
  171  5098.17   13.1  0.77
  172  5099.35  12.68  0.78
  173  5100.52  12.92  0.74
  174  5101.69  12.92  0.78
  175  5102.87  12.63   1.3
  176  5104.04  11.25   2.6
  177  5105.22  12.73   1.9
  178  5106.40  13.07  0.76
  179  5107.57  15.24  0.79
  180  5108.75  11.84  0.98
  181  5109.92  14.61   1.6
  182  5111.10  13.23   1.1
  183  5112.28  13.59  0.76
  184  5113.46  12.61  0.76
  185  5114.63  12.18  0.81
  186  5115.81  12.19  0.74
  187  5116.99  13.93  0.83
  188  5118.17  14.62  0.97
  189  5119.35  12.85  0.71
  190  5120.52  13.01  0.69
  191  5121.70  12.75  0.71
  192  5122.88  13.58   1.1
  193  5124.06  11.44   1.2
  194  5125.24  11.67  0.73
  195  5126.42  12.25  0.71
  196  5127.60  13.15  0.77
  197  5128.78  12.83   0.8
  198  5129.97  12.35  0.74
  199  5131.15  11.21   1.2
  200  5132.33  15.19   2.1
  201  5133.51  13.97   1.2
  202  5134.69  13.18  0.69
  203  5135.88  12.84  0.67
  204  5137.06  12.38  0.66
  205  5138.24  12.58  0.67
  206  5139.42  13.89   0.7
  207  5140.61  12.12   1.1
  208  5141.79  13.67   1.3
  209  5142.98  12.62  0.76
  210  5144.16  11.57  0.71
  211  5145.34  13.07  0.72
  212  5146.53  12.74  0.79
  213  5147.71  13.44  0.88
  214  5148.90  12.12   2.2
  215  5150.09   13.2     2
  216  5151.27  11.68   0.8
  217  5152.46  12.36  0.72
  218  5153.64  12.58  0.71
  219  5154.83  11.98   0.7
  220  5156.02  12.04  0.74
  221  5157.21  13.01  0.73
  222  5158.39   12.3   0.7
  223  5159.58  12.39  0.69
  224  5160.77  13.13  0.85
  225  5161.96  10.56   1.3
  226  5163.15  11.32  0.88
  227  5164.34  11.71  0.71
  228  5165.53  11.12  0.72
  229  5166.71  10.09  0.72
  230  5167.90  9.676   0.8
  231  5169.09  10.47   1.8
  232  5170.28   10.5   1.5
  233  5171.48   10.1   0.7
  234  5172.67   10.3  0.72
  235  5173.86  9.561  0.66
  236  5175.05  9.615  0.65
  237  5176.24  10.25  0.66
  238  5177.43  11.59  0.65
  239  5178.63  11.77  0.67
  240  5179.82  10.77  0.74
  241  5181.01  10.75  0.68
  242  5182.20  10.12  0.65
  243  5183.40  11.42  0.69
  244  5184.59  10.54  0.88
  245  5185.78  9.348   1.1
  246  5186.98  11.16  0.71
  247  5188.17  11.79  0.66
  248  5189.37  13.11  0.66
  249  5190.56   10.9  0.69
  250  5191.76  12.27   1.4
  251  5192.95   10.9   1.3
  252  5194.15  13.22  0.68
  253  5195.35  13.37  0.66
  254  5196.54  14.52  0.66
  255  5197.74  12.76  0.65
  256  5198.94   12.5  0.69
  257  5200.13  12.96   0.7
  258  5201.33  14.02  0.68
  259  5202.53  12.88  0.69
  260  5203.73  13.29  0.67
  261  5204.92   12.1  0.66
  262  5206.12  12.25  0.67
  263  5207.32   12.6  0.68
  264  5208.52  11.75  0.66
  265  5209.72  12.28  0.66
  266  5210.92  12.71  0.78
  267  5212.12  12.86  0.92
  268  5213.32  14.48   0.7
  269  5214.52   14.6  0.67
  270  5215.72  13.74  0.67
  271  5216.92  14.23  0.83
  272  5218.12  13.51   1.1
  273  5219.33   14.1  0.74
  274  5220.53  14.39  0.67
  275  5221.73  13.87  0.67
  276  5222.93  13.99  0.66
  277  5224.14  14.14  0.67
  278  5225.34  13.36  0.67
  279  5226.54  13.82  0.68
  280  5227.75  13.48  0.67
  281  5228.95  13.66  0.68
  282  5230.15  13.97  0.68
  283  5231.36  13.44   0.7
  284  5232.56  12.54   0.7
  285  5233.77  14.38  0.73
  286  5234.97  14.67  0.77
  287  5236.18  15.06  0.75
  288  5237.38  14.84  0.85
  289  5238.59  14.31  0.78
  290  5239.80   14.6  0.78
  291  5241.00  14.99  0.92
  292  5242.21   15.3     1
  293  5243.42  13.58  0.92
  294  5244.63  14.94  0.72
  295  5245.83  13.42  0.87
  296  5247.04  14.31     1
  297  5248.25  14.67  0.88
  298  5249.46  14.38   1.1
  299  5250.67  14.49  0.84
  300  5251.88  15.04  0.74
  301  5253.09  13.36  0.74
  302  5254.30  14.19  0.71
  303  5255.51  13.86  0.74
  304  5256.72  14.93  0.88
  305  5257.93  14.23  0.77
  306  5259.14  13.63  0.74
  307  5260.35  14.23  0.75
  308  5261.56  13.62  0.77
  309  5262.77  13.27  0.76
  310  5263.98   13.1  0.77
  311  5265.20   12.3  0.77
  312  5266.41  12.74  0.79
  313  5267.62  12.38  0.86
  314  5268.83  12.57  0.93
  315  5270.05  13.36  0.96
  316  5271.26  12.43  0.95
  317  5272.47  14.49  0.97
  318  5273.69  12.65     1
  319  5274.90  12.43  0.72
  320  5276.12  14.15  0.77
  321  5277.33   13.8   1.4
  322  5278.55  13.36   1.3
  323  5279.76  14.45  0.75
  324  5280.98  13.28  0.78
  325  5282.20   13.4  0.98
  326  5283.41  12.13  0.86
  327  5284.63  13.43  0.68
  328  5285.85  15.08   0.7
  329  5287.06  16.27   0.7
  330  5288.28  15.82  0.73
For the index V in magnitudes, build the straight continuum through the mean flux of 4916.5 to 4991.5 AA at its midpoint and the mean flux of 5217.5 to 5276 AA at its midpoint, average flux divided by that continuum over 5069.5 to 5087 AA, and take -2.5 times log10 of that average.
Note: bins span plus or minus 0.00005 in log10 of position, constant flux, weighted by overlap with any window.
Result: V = 0.07 mag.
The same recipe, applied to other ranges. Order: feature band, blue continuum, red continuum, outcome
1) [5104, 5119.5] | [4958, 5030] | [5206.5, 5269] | 0.04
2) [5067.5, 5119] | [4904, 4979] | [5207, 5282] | 0.07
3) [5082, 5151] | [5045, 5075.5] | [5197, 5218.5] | 0.04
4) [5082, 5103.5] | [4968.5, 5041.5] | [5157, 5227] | -0.03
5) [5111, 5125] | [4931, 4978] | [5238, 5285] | 0.09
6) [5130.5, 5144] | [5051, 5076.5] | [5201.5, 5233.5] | 0.04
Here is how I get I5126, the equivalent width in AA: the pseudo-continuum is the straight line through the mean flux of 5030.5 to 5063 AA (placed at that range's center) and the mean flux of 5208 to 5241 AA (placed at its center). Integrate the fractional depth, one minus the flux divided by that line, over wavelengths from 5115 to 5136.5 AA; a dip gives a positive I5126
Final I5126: 1.2 AA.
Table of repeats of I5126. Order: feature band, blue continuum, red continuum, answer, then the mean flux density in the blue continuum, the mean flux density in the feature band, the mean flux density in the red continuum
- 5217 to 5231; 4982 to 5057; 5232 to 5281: -0.1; 13.4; 13.8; 13.9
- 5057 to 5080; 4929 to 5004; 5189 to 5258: 0.7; 14.1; 13.5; 13.7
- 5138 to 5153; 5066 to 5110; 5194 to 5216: 0.4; 13.1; 12.7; 13.1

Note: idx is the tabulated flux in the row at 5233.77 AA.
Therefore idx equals 14.38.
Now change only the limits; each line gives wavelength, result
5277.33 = 13.8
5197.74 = 12.76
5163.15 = 11.32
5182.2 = 10.12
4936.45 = 13.64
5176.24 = 10.25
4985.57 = 12.6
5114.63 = 12.18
